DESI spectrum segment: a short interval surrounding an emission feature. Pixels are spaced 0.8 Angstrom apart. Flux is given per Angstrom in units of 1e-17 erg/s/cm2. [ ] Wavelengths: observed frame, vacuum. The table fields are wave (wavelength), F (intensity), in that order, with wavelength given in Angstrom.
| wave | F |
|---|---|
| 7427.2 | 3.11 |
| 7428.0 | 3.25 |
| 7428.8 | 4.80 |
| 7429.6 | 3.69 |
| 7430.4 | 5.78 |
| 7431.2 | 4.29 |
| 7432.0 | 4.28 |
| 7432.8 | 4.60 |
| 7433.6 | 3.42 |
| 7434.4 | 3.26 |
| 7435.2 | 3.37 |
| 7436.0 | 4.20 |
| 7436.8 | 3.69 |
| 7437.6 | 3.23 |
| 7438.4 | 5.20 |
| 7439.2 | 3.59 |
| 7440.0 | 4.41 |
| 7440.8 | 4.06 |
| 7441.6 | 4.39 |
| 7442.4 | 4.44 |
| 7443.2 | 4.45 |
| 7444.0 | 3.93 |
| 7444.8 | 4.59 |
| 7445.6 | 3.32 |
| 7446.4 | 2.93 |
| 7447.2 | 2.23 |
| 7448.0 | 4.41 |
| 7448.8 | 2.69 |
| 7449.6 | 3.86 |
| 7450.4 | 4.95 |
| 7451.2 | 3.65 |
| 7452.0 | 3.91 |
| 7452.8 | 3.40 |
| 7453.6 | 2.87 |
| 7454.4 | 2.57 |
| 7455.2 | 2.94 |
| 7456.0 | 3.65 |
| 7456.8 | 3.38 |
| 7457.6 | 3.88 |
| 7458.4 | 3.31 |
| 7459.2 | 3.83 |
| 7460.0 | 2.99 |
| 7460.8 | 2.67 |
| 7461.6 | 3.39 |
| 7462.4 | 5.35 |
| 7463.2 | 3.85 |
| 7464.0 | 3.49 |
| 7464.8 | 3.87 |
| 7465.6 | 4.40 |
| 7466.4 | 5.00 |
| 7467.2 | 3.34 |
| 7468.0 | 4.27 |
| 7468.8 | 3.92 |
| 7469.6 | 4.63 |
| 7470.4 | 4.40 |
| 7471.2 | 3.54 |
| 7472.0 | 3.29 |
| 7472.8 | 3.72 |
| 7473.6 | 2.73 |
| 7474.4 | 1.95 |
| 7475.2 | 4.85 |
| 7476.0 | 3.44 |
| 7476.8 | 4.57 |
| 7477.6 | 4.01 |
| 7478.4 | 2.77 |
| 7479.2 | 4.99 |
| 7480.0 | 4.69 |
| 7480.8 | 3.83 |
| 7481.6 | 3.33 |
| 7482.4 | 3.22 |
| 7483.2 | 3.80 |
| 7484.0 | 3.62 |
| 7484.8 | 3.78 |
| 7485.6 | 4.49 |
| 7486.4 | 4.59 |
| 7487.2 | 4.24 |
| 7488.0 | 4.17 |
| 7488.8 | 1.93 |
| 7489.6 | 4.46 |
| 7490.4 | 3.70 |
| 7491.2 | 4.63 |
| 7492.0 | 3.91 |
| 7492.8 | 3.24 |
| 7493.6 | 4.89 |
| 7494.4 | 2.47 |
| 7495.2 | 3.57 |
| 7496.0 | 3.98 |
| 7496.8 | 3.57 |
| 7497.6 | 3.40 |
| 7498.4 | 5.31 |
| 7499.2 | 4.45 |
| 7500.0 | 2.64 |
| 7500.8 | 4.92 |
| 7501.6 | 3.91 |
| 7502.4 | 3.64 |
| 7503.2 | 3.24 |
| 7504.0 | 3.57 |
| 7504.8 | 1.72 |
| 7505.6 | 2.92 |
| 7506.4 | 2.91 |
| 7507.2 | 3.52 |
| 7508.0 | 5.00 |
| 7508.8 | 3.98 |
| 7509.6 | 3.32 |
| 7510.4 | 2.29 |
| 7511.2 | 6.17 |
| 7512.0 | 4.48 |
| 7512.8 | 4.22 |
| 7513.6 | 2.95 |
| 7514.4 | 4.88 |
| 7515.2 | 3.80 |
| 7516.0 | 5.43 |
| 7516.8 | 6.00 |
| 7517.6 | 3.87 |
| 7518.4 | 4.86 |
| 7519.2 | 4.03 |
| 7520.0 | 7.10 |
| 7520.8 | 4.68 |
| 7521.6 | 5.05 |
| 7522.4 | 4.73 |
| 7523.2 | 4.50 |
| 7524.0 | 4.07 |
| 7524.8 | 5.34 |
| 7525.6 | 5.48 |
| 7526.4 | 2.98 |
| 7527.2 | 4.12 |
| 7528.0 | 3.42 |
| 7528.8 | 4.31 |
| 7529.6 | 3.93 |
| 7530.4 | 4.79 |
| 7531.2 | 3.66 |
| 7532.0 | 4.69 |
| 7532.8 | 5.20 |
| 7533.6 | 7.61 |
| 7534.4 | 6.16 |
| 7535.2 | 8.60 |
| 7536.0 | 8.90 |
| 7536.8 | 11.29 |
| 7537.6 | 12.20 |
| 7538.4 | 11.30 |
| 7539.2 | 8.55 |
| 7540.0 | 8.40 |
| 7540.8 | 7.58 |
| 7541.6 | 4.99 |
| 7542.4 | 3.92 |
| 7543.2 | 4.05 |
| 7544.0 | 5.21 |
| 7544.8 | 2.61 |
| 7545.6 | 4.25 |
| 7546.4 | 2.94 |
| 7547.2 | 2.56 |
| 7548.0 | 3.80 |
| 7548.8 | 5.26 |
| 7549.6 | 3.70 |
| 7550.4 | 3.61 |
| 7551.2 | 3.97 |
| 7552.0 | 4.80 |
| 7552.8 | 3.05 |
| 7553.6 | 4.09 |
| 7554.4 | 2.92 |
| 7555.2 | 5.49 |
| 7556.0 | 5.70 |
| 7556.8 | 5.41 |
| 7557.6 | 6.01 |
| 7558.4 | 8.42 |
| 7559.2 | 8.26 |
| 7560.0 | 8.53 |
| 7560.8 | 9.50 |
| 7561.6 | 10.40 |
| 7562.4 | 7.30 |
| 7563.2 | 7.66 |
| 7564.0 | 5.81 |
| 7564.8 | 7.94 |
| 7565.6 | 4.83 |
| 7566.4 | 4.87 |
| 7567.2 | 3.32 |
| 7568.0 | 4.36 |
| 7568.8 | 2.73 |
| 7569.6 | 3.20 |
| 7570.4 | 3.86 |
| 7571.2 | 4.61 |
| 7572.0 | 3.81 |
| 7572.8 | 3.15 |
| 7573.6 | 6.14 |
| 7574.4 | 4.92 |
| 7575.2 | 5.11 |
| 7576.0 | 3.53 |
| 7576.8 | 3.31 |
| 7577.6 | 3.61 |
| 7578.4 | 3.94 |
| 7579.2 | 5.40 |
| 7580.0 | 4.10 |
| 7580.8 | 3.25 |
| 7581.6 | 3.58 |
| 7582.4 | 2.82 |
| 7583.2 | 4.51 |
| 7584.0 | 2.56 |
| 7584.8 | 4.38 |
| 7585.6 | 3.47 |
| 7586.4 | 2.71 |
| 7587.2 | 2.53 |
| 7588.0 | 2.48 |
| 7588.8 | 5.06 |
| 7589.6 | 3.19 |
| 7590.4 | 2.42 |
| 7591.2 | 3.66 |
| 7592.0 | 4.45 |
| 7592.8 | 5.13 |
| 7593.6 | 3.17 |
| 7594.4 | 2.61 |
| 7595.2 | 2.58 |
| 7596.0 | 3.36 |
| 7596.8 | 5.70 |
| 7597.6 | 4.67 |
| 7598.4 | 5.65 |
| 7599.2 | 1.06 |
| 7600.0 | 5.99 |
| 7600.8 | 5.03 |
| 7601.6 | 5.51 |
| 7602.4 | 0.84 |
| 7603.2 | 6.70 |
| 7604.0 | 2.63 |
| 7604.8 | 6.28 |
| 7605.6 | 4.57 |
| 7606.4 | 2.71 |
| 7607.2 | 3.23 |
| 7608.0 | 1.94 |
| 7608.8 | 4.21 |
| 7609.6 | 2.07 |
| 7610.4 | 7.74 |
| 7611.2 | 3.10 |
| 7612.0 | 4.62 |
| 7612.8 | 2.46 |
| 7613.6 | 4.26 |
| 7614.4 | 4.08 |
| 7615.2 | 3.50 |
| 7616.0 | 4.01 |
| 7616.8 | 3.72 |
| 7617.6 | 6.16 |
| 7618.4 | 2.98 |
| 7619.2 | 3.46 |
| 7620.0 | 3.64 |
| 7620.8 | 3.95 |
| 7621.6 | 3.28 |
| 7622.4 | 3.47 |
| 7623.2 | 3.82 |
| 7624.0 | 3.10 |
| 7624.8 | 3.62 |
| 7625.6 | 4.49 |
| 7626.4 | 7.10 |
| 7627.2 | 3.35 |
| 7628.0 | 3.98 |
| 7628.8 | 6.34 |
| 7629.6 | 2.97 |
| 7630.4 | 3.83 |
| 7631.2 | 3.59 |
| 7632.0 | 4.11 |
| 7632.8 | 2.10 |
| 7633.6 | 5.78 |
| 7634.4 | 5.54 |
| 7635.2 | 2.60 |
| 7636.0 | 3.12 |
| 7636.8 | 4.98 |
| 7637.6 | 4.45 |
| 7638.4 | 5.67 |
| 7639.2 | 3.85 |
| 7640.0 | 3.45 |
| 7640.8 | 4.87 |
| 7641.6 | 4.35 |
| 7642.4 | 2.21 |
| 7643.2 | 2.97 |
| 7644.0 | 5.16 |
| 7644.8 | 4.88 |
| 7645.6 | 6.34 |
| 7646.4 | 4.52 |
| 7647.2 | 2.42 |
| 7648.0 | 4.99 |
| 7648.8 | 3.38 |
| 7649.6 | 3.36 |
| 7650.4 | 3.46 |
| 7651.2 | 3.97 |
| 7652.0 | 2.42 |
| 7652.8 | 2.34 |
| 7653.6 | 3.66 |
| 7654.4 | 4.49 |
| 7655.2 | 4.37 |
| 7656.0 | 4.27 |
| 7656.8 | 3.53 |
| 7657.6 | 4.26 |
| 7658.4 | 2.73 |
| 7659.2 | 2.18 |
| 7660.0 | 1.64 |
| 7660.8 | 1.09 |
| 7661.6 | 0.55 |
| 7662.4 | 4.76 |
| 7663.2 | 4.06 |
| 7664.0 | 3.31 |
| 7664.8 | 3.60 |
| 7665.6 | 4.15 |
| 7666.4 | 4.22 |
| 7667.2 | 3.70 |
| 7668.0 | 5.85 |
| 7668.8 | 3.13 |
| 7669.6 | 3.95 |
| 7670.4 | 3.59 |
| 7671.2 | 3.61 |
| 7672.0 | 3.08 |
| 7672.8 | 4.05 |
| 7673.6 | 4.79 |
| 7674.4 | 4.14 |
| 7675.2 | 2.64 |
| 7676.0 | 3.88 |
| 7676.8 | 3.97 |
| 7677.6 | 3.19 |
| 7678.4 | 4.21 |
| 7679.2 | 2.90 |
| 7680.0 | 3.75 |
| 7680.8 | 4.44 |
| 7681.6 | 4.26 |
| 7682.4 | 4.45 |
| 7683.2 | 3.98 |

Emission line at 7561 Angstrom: [N II]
